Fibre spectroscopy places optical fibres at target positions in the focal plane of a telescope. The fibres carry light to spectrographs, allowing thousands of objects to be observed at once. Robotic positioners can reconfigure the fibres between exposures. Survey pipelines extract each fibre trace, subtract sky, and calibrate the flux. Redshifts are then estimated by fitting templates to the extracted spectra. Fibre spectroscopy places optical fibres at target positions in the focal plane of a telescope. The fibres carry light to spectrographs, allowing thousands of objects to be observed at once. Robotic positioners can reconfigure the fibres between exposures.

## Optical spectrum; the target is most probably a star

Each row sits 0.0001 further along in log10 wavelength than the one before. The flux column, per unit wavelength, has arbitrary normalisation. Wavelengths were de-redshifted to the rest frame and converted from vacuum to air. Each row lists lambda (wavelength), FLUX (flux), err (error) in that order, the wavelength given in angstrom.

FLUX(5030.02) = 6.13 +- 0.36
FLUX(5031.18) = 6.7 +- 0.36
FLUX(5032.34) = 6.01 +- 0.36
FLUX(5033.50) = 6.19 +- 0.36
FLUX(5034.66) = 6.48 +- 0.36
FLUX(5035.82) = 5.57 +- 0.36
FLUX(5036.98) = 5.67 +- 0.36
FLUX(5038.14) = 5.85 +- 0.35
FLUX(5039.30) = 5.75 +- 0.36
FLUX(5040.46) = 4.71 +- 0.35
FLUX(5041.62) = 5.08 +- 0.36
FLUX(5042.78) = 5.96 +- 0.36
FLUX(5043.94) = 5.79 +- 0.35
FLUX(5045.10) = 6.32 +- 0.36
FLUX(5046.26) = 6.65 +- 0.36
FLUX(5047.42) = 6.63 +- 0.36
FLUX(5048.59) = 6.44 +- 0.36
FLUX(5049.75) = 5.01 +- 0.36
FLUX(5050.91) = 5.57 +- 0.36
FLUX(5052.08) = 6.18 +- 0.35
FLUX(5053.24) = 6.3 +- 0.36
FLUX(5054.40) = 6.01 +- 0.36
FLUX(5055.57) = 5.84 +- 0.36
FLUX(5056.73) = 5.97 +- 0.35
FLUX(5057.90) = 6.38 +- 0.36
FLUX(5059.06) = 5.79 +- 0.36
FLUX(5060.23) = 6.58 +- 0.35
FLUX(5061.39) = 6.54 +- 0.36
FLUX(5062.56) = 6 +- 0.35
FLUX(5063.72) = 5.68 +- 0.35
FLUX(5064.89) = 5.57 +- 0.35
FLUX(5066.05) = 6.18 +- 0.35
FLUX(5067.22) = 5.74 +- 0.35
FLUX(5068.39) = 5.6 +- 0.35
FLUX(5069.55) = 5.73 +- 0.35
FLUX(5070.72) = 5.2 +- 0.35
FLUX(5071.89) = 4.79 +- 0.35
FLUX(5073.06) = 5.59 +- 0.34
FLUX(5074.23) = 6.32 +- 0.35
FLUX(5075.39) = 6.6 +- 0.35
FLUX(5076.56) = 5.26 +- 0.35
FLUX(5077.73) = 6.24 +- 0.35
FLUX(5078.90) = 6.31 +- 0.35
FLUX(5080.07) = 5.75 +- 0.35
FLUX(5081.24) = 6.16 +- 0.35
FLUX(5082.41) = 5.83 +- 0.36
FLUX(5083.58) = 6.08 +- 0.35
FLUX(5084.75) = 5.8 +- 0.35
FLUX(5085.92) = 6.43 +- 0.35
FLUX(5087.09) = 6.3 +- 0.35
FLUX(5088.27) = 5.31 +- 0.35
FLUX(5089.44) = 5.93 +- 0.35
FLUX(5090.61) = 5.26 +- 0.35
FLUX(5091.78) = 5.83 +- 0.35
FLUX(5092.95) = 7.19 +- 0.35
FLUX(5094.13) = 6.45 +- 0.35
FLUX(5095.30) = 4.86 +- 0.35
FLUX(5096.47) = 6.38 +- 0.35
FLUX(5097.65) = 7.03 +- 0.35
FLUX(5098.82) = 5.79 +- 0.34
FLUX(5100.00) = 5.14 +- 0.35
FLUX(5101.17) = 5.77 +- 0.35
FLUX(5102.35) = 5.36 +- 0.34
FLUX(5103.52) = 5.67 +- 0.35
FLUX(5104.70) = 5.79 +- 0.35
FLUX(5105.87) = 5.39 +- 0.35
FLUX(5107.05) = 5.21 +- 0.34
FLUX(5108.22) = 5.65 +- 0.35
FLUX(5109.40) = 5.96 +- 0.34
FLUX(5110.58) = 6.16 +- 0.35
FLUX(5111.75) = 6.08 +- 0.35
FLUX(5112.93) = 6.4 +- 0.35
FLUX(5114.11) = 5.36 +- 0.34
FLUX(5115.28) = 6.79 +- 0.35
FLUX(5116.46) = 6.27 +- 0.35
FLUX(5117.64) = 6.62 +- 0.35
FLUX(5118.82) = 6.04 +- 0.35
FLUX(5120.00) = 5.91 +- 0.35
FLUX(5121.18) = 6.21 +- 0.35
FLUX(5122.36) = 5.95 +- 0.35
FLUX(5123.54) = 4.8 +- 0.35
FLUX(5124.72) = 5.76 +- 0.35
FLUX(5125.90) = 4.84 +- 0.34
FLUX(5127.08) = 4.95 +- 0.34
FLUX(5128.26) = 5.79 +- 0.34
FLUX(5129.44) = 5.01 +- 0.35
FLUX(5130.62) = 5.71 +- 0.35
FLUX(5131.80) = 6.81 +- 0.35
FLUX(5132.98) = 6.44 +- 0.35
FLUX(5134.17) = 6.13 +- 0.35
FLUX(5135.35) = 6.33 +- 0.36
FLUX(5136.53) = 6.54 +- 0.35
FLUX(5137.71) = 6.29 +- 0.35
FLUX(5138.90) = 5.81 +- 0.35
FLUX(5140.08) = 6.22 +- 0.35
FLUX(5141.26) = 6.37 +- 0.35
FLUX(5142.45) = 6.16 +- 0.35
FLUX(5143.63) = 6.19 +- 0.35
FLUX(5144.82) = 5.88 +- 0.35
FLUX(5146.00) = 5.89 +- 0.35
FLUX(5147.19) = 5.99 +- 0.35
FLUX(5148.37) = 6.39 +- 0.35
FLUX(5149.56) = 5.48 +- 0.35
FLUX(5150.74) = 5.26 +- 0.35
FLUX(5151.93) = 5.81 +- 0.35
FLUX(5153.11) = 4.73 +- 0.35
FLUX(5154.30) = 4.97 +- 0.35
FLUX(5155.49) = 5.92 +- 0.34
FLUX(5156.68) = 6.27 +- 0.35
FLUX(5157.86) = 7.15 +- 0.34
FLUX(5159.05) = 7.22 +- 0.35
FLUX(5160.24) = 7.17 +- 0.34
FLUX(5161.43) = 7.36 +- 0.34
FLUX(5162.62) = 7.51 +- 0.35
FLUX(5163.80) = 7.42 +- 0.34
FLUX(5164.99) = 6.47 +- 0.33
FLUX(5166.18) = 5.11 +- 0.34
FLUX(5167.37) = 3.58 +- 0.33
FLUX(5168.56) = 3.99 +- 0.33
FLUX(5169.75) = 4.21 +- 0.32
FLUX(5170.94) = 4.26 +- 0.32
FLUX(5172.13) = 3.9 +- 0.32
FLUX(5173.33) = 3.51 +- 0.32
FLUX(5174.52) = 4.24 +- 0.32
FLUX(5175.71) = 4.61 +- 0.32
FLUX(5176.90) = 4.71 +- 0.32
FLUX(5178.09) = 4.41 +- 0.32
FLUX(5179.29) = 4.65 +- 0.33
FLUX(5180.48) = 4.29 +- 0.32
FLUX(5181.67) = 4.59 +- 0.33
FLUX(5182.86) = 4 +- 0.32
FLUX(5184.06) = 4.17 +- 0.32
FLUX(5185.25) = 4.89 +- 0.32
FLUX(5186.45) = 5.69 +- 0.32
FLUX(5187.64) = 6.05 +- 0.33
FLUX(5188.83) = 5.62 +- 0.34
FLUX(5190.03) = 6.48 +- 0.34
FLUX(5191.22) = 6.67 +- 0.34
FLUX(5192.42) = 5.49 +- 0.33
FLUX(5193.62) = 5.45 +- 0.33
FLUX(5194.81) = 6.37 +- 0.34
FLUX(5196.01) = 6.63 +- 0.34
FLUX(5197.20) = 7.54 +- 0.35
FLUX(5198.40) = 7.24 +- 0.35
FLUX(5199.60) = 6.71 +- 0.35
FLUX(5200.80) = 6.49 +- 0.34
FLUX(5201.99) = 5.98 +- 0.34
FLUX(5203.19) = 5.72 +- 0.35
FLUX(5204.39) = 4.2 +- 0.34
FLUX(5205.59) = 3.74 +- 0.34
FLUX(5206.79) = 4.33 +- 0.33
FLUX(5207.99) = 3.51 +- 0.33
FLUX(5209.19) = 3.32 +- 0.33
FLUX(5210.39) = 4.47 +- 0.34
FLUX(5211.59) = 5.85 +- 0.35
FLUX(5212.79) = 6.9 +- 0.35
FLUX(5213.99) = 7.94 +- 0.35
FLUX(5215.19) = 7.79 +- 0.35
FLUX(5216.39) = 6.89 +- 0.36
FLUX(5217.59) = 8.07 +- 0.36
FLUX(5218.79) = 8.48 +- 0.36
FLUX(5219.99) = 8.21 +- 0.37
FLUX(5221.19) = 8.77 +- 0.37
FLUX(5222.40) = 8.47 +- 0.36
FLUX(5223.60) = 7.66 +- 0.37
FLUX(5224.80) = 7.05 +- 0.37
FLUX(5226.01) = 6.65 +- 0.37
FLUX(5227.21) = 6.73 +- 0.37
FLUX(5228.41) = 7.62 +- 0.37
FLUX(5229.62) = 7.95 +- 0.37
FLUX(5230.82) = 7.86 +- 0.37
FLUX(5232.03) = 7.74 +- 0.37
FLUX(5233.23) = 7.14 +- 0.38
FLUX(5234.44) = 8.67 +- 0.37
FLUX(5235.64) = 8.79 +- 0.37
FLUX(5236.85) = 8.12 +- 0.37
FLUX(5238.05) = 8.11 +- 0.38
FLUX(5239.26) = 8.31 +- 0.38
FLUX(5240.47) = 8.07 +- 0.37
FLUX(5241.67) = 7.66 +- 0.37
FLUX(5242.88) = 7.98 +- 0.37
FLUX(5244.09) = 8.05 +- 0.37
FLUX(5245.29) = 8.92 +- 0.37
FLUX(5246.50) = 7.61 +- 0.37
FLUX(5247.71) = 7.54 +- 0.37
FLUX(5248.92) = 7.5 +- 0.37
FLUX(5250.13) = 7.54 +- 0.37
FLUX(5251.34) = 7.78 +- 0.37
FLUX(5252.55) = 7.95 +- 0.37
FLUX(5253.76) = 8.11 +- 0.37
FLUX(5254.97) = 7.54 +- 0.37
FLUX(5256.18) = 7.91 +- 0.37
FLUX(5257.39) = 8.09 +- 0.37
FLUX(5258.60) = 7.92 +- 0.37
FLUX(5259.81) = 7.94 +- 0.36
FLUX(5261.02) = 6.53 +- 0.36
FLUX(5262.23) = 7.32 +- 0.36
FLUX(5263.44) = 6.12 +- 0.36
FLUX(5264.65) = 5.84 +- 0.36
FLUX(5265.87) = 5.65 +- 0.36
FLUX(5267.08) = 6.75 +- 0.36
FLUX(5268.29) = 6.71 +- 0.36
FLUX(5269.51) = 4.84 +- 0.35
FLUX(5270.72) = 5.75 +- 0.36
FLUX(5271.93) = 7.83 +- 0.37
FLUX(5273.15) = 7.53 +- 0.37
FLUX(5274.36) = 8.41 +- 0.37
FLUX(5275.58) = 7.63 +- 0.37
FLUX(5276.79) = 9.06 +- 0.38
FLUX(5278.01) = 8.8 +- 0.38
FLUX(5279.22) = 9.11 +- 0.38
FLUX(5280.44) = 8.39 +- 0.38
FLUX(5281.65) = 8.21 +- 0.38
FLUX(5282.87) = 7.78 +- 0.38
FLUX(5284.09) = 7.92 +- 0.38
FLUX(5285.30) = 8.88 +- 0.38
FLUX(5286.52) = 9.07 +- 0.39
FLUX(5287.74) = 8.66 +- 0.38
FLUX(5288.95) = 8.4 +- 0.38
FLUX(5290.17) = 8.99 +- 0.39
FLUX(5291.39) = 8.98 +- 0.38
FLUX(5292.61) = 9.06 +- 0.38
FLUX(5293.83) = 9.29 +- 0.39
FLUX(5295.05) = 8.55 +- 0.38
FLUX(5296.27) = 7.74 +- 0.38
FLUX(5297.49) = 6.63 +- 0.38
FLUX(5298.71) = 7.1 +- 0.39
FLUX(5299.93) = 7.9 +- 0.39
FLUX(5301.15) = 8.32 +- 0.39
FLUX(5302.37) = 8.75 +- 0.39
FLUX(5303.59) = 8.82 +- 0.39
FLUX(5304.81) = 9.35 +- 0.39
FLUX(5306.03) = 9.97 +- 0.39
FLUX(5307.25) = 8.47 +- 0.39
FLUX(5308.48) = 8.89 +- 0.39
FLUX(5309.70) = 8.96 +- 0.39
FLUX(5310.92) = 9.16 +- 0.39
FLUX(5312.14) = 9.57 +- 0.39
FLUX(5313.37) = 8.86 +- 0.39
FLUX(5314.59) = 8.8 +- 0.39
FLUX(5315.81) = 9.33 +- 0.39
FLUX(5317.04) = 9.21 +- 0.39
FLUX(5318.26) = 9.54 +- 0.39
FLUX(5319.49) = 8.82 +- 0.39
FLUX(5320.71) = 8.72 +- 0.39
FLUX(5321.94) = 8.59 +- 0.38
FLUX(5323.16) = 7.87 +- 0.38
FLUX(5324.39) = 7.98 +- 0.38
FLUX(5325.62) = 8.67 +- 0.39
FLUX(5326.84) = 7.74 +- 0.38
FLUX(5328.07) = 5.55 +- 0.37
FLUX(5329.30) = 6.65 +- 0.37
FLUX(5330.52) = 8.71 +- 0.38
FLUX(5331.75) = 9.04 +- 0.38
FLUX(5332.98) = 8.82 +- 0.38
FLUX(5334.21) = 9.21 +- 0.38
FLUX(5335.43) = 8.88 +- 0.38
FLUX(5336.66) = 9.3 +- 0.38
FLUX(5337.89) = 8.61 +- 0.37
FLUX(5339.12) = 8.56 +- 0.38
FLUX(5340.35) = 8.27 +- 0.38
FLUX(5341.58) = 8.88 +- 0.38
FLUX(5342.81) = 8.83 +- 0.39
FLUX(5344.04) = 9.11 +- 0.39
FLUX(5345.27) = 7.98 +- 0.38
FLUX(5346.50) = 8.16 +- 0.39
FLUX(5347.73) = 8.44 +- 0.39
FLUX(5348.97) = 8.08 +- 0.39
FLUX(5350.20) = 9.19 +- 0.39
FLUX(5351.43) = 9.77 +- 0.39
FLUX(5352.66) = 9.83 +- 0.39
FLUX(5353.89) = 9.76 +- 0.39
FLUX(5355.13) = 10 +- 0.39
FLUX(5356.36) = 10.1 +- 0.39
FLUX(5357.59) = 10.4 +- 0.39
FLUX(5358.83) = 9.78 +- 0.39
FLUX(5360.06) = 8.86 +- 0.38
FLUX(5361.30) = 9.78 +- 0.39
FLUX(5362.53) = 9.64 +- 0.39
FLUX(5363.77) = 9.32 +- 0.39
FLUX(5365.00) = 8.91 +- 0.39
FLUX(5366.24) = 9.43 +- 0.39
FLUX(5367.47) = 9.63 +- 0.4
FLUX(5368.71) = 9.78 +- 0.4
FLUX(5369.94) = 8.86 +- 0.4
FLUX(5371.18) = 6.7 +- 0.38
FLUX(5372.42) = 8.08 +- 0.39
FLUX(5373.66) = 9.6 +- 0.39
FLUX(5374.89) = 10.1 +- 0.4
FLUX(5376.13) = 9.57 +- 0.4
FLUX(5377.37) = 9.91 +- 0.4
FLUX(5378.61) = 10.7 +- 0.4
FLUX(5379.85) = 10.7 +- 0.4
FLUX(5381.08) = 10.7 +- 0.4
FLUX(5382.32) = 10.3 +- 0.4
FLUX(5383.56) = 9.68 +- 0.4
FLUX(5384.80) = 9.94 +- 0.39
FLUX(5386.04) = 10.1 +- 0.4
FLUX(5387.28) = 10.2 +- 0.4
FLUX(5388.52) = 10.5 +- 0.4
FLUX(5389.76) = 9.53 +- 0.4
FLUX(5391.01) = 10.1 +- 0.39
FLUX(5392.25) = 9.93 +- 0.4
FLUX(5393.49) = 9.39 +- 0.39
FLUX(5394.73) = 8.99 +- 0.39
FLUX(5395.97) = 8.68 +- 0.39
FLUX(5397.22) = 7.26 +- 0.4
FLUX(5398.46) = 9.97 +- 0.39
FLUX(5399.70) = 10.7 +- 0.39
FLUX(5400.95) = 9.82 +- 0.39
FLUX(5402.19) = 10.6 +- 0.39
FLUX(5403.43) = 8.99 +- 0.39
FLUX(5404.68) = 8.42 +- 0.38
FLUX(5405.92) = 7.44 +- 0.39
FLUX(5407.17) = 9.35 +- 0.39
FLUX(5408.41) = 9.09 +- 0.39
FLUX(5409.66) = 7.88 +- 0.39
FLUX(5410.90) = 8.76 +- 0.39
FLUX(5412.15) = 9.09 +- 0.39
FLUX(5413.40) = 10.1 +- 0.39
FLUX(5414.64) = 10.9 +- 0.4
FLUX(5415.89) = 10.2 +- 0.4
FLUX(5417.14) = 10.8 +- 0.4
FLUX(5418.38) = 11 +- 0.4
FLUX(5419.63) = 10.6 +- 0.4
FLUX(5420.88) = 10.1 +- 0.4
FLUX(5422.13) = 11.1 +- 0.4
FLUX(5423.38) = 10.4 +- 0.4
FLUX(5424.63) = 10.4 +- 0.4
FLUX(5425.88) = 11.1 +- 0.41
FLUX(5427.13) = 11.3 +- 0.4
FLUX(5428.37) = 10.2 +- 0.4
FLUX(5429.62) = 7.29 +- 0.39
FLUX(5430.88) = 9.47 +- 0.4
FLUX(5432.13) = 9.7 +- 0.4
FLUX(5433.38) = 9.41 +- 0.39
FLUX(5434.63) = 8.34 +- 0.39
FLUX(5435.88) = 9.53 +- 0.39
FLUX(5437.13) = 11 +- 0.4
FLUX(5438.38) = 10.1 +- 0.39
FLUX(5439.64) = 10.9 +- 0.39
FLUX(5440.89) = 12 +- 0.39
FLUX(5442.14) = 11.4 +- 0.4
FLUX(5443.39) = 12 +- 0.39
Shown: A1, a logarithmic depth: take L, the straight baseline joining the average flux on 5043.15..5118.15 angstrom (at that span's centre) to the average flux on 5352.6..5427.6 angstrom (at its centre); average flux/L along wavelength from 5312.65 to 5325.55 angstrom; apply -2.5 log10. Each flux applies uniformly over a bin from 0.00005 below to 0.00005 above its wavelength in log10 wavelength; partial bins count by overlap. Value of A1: 0.01 mag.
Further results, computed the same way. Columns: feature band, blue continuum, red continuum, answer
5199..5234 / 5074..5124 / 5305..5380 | 0.12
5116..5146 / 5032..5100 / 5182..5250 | 0.06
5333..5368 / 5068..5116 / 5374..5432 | 0.00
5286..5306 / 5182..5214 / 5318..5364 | -0.10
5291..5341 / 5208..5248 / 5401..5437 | -0.01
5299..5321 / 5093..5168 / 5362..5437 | -0.07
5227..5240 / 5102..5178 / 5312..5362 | -0.11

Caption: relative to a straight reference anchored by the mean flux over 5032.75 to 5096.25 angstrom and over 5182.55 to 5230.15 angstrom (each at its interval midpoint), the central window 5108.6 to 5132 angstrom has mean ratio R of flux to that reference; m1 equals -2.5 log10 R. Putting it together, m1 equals 0.039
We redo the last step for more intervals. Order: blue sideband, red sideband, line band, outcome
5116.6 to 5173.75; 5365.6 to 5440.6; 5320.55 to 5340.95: 0.042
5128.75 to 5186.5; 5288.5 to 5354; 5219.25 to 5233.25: -0.127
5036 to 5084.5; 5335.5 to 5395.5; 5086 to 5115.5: 0.084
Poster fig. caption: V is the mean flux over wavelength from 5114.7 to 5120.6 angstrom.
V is 6.32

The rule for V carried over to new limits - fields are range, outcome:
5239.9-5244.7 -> 7.96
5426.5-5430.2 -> 9.65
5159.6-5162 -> 7.25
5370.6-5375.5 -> 8.64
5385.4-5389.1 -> 10.3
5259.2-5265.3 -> 6.74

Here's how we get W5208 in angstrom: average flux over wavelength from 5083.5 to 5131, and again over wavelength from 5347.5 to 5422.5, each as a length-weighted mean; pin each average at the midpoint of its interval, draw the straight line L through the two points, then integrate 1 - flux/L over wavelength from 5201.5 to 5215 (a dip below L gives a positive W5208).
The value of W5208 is 3.8 angstrom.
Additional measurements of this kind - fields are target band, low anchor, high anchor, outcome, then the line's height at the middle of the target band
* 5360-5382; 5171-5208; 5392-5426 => -1.5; 8.89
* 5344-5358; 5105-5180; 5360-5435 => -0.5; 8.92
